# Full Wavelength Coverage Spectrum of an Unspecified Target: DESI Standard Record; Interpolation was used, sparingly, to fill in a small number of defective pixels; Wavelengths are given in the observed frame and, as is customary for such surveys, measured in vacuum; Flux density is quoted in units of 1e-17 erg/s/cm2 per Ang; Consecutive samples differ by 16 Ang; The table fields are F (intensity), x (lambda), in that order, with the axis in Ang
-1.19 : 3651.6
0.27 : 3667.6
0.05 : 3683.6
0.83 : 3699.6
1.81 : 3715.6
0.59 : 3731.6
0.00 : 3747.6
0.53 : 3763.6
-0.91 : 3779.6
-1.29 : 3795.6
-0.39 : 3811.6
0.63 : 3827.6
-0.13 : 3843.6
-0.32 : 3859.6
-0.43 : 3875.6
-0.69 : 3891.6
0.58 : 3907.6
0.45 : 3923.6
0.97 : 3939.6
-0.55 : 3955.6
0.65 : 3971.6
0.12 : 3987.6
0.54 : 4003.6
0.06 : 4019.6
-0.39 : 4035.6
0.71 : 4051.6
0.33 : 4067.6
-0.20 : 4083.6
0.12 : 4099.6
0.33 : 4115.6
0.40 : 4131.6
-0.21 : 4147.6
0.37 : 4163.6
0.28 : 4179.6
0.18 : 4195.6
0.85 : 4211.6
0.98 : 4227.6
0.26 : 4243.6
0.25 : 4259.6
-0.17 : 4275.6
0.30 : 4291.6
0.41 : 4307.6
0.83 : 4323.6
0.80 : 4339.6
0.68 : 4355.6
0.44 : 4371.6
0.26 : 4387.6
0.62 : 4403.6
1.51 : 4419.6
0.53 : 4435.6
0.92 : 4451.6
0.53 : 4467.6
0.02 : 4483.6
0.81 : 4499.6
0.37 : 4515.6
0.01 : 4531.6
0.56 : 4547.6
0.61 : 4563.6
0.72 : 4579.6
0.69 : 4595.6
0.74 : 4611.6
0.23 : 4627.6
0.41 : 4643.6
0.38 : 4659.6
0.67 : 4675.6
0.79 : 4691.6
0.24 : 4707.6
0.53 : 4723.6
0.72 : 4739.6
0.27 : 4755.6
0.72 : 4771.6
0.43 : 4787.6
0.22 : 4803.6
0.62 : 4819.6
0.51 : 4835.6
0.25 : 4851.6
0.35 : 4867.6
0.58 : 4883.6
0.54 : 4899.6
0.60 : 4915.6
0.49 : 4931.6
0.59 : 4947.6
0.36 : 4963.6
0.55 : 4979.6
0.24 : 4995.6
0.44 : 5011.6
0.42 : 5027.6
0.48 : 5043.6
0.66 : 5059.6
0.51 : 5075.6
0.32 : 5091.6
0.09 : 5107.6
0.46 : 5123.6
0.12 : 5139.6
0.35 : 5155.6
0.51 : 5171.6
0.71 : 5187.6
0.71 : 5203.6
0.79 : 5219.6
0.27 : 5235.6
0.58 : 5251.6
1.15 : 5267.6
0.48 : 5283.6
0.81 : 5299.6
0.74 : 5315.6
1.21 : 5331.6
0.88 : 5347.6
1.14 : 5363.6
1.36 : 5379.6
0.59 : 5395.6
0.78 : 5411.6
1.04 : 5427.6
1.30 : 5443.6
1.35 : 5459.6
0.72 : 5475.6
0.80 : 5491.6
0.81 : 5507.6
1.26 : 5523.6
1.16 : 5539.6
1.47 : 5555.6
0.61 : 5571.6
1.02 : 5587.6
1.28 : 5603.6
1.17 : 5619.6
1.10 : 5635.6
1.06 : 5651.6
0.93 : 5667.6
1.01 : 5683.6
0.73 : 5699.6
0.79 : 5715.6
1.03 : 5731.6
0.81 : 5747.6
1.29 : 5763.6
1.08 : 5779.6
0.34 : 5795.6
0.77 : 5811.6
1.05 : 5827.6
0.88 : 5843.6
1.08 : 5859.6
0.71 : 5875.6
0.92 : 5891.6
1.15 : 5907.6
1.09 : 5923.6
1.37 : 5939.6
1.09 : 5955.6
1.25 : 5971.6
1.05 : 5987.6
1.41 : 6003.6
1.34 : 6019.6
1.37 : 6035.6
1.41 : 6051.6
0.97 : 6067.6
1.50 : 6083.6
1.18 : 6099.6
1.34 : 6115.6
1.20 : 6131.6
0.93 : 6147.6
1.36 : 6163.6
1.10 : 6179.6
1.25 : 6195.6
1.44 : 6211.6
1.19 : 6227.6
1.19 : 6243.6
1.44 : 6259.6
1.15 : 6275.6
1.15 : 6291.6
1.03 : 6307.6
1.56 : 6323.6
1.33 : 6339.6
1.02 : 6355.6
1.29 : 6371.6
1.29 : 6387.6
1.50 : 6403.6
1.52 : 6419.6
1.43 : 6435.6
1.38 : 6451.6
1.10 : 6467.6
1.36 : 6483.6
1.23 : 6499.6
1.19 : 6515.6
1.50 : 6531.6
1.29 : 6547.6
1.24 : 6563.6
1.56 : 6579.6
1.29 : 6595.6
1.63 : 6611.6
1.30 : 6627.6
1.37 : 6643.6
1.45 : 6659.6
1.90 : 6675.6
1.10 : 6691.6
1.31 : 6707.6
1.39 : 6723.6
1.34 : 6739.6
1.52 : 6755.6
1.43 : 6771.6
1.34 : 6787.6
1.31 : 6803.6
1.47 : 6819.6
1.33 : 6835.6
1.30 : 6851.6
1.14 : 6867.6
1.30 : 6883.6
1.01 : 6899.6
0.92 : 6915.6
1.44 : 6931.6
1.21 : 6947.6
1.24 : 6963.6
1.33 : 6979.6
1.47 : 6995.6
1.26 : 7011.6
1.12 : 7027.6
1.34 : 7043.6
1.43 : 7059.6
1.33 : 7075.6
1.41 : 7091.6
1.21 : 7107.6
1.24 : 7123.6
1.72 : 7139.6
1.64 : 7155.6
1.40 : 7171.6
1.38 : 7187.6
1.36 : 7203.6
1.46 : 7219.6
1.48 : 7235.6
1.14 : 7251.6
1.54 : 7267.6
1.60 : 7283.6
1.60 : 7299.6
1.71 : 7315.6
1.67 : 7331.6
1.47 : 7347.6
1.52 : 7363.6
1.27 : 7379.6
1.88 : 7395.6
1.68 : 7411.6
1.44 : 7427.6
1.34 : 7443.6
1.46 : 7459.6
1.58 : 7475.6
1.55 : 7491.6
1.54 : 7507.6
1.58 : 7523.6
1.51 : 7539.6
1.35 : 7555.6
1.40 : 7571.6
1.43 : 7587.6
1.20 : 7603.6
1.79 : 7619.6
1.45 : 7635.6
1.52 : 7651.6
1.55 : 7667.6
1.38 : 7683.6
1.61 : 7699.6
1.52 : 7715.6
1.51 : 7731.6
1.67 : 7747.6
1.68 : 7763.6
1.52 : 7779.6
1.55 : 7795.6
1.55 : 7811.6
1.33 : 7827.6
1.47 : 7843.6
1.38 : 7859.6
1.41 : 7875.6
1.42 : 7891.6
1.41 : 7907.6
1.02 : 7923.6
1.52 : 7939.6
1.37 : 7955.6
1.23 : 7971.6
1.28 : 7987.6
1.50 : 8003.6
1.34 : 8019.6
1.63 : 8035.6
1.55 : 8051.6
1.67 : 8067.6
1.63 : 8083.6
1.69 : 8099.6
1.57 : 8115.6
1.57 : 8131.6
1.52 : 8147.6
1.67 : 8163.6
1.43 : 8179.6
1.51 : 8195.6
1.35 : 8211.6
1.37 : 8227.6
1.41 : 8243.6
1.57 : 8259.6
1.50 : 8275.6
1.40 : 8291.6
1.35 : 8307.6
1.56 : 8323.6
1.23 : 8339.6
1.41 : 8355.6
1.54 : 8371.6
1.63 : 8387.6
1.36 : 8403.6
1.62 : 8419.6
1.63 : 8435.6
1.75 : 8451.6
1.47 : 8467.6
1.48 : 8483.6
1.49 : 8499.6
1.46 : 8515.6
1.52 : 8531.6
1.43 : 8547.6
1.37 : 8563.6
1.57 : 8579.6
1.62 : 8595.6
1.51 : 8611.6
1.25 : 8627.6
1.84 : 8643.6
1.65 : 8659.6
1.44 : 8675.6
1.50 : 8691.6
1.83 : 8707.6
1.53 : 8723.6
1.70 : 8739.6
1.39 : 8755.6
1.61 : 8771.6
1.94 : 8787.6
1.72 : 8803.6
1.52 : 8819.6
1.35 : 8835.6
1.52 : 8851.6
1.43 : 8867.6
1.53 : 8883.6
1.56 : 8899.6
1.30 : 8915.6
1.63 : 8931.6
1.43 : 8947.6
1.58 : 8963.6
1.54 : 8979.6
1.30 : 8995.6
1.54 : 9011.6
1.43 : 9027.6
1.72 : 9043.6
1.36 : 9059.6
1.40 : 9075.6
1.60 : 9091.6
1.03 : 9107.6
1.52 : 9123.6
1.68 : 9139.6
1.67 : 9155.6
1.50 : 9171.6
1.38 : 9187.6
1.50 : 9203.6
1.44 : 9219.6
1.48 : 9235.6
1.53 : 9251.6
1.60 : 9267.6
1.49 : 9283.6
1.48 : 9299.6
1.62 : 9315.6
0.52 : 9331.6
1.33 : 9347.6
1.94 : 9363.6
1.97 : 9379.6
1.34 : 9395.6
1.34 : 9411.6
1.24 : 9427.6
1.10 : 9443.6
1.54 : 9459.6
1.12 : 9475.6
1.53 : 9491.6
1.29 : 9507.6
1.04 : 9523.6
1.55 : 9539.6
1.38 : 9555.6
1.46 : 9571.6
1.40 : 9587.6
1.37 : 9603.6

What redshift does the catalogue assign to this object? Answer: 0.334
